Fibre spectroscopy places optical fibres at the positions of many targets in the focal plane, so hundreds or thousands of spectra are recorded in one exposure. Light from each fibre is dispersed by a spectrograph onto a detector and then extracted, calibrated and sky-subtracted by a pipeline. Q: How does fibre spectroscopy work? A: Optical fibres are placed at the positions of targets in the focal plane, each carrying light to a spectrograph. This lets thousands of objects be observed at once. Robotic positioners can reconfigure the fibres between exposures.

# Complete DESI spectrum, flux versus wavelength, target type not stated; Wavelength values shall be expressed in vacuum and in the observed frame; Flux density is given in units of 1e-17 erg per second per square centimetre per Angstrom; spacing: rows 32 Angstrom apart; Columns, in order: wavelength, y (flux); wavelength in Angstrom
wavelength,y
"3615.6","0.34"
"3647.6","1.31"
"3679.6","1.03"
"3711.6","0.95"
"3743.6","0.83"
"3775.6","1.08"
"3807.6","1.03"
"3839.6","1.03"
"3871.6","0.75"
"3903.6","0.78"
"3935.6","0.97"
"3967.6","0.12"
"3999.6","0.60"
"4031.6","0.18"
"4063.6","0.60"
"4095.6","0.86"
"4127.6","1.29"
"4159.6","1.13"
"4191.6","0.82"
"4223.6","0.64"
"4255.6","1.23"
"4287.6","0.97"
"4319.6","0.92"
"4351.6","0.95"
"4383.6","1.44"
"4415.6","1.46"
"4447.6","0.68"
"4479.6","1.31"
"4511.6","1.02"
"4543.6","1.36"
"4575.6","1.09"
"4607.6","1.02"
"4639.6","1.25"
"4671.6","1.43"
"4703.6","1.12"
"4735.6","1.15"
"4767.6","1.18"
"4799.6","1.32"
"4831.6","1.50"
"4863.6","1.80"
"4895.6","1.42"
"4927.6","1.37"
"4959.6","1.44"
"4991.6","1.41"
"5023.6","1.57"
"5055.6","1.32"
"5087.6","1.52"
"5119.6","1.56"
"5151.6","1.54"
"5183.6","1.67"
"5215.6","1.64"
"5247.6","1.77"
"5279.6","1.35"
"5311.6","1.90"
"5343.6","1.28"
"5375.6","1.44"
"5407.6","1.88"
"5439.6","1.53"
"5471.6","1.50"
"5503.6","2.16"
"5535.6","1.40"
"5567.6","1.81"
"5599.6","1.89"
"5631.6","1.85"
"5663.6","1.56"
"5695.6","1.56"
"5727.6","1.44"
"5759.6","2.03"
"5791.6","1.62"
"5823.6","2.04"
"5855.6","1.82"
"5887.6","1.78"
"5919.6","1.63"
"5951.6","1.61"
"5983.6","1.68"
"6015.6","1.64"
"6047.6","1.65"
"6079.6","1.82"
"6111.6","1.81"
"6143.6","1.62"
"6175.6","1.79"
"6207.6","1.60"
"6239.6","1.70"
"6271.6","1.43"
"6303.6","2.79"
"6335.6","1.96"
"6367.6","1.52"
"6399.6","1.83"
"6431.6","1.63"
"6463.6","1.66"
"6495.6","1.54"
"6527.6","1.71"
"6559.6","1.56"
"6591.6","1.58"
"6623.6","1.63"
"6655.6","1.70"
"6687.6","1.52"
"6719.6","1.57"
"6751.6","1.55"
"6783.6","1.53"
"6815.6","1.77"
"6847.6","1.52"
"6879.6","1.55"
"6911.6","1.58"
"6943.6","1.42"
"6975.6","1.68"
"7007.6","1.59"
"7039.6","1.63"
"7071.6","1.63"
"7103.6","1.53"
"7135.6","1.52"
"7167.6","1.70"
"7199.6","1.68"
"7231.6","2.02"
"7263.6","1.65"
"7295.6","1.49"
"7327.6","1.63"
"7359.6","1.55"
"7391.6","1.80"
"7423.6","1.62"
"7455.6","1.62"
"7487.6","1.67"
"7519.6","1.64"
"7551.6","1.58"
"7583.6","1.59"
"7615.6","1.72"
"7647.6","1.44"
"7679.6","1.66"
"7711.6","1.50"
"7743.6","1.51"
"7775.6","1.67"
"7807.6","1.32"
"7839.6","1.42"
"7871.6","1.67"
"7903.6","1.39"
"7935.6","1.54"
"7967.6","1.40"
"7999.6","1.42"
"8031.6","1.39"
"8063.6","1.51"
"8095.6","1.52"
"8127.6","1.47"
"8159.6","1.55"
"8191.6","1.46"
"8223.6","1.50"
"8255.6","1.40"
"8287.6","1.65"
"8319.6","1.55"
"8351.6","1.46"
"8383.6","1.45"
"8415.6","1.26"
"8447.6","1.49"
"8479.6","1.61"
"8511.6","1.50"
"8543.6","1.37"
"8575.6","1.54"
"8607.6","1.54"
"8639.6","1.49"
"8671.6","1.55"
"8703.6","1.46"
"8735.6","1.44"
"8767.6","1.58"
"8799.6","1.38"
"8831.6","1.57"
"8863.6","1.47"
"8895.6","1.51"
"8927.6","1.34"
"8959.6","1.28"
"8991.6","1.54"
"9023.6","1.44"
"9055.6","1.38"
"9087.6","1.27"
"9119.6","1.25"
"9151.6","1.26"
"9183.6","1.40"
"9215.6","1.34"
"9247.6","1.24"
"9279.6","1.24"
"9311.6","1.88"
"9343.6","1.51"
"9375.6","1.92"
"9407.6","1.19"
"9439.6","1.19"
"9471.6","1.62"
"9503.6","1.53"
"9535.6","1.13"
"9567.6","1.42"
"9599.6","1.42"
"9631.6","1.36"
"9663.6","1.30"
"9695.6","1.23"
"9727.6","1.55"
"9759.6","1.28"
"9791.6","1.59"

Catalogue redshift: 0.100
